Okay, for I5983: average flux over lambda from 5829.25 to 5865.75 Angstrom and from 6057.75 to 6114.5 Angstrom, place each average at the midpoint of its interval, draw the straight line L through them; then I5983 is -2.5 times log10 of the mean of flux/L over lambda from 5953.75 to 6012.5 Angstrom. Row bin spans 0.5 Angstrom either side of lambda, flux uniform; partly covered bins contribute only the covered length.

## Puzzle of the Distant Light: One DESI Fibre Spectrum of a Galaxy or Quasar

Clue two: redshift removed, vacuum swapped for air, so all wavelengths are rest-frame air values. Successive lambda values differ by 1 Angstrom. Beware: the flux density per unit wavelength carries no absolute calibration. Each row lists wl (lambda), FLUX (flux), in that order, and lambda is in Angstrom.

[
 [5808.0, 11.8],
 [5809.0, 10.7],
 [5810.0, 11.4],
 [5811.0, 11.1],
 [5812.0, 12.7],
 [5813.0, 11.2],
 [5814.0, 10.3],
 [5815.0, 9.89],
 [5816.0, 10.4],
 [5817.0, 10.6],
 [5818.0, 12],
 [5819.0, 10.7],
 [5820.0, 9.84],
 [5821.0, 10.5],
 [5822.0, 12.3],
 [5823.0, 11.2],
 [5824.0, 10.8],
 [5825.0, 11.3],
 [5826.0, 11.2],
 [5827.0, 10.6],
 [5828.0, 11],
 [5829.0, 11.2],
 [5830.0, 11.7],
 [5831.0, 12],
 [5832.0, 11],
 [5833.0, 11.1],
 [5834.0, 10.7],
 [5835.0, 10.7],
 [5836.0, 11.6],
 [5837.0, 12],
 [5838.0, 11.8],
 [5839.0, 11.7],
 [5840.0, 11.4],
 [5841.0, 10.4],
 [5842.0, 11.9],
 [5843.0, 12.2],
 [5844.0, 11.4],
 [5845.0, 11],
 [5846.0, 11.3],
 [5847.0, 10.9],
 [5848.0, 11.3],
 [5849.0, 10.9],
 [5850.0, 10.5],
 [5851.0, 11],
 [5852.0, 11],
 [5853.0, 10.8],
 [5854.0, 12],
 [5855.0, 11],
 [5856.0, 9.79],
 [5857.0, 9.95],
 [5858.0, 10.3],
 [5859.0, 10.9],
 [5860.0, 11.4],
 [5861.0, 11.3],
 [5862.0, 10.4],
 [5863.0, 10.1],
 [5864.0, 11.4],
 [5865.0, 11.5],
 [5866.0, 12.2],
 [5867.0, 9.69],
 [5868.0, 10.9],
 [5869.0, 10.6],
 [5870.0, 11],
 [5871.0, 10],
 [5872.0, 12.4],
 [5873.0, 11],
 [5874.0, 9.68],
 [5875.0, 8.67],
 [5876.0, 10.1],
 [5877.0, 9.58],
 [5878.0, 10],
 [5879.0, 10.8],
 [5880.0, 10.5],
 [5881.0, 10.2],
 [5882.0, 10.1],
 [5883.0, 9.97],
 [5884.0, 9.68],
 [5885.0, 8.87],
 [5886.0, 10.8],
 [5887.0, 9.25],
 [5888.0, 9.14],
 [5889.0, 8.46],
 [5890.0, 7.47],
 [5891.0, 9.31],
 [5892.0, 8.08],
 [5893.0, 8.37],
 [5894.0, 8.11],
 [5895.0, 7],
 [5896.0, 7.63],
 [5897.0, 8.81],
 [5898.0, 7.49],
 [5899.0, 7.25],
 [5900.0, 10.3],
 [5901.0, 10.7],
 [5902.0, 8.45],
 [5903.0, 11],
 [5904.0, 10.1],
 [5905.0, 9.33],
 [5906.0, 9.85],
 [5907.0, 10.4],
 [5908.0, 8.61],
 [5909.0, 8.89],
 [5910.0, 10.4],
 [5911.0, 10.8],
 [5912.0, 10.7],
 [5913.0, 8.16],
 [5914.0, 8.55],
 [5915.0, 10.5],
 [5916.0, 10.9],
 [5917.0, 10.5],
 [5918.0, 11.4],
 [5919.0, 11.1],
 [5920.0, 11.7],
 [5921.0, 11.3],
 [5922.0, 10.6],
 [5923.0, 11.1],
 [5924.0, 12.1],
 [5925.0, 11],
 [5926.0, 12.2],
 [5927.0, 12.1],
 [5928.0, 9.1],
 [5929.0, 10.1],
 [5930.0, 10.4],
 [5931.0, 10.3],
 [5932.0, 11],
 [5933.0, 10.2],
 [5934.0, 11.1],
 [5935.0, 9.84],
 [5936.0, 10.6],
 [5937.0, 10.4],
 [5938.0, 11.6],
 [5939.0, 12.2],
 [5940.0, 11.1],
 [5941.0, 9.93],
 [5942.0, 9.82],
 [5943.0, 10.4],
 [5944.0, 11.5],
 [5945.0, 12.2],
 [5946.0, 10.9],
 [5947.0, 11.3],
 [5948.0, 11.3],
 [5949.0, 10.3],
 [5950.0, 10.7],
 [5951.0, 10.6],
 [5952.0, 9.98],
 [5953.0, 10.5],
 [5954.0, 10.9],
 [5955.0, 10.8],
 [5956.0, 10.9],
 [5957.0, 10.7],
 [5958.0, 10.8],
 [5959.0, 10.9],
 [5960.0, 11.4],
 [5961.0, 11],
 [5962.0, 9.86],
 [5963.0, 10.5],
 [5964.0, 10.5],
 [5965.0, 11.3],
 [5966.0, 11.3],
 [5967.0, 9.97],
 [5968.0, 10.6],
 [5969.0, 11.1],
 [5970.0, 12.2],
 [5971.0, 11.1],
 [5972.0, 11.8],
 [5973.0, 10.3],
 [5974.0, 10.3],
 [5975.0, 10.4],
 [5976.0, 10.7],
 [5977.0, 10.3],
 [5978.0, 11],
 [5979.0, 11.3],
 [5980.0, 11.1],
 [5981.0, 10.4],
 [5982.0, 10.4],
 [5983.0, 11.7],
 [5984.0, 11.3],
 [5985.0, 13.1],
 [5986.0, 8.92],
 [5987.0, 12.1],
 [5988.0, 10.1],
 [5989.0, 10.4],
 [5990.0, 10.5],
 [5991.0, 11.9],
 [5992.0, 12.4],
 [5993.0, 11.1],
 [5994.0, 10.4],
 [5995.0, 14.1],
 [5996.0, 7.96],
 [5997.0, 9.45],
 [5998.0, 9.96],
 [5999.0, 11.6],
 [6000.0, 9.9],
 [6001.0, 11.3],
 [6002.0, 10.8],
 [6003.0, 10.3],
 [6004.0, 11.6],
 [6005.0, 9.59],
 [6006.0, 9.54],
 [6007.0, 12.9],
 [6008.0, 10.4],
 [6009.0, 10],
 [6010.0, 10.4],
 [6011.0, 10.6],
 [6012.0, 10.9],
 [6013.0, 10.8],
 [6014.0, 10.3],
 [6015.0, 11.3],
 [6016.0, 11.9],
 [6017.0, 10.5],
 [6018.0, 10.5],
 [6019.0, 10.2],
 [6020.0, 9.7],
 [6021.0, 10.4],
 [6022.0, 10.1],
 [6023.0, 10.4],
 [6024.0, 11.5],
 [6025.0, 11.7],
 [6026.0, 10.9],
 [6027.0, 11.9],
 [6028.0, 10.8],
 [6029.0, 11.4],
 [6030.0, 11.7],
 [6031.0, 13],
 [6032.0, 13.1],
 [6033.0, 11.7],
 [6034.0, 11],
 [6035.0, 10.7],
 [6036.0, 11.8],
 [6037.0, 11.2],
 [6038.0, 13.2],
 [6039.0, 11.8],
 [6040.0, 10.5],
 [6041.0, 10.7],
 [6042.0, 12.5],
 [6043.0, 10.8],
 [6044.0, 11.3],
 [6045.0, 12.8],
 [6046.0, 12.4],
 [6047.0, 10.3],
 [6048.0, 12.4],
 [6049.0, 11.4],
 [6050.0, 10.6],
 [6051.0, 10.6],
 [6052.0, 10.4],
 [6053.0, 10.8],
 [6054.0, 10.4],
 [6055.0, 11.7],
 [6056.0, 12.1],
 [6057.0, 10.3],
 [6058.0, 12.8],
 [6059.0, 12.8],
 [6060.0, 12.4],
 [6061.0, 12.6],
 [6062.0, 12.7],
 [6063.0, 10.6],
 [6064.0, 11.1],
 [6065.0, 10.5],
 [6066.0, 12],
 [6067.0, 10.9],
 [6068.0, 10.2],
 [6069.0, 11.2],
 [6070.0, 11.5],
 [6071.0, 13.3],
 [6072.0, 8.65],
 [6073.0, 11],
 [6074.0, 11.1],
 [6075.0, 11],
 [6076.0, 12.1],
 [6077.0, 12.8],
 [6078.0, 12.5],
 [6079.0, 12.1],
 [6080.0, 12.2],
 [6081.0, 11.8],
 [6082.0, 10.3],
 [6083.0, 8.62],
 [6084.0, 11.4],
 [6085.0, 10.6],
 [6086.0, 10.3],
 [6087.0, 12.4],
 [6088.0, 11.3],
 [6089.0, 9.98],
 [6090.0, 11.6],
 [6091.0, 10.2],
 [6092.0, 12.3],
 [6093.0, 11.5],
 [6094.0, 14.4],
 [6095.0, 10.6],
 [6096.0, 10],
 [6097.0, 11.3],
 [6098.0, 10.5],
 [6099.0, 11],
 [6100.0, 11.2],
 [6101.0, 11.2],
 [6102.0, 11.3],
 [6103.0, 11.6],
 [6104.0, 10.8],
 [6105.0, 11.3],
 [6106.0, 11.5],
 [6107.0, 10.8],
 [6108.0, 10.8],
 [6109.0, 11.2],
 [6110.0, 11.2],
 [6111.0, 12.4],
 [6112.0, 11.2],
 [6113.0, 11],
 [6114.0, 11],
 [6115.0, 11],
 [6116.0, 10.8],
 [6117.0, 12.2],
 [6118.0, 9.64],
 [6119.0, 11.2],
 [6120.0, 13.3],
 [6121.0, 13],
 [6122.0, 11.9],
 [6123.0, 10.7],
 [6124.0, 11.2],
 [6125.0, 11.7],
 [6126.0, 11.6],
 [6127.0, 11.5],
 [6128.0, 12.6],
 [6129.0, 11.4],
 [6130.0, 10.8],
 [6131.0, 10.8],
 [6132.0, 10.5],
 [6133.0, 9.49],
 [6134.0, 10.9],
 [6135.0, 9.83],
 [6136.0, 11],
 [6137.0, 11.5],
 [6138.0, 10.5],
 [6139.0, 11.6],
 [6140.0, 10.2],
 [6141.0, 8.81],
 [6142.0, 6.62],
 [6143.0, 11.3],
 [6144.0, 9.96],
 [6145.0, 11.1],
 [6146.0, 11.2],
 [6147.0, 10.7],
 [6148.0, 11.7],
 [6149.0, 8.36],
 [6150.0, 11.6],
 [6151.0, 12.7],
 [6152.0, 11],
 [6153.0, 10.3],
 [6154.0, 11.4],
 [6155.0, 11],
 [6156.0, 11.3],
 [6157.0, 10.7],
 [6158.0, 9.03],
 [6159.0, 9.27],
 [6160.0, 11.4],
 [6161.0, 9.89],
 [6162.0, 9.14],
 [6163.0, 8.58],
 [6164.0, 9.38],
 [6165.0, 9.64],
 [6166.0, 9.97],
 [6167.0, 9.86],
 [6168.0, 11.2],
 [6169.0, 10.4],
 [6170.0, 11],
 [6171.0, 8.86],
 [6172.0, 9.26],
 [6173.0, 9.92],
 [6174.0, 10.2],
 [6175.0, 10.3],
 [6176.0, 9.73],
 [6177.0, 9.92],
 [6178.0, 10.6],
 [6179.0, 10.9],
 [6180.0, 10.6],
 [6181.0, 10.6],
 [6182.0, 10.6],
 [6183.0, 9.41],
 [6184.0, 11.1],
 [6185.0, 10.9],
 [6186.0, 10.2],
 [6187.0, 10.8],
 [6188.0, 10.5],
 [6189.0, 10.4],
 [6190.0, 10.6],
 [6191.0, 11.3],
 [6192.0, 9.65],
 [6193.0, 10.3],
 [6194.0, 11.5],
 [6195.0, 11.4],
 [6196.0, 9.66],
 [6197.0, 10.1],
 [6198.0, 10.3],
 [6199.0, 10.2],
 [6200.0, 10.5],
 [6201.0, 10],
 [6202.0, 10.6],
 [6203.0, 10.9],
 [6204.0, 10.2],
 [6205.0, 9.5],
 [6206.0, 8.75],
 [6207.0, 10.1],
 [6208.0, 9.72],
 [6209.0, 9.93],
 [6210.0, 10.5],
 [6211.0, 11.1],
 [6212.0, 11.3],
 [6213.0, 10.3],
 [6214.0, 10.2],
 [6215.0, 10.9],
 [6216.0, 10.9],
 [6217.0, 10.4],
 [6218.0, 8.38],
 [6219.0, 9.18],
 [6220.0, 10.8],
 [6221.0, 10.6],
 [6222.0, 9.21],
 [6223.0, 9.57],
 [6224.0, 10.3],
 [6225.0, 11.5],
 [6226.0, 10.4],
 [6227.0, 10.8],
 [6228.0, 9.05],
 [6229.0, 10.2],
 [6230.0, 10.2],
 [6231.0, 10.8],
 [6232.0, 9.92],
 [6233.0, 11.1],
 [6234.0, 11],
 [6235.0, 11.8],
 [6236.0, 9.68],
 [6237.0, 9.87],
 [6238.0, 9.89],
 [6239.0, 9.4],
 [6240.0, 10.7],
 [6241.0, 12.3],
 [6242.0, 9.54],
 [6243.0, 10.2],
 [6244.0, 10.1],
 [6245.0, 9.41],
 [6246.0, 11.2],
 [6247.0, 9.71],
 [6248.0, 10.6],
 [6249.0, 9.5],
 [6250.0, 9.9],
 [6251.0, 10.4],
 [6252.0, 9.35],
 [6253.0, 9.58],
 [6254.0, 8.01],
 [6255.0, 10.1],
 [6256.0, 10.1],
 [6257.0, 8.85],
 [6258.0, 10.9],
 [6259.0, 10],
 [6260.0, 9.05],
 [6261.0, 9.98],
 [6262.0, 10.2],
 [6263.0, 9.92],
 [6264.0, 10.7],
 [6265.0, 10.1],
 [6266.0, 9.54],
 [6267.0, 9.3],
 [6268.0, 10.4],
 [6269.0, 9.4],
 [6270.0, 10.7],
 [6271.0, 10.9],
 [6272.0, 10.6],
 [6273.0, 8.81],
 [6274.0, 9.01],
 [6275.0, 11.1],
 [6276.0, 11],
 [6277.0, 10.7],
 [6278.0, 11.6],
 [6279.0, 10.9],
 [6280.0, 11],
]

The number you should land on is 0.04 mag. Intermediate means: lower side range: 11.1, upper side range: 11.3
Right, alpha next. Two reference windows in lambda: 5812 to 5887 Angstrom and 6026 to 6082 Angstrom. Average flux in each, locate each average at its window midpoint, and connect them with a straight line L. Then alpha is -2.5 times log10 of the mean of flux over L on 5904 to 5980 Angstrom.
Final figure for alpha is 0.047 mag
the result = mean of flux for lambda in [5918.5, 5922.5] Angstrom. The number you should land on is 11.2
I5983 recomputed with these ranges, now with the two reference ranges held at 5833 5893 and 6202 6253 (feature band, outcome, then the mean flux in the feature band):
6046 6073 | -0.10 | 11.3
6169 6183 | 0.01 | 10.2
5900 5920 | 0.05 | 10.1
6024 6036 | -0.12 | 11.6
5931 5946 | -0.04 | 10.8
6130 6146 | 0.00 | 10.3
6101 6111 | -0.09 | 11.2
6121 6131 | -0.12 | 11.5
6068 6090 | -0.09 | 11.2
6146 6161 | -0.05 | 10.7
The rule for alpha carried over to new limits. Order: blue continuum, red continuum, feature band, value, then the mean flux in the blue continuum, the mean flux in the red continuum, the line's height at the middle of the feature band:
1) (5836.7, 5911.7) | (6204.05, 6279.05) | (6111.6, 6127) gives -0.13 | 10.2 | 10.2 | 10.2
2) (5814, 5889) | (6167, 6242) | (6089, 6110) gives -0.08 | 10.8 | 10.3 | 10.5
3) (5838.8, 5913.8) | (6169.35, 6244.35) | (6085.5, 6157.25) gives -0.08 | 10.1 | 10.3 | 10.3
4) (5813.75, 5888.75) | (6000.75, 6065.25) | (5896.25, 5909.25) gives 0.17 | 10.8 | 11.2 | 10.9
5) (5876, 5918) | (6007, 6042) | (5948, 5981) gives -0.05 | 9.42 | 11.1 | 10.3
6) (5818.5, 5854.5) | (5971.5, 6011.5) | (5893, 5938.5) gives 0.10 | 11.2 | 10.8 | 11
